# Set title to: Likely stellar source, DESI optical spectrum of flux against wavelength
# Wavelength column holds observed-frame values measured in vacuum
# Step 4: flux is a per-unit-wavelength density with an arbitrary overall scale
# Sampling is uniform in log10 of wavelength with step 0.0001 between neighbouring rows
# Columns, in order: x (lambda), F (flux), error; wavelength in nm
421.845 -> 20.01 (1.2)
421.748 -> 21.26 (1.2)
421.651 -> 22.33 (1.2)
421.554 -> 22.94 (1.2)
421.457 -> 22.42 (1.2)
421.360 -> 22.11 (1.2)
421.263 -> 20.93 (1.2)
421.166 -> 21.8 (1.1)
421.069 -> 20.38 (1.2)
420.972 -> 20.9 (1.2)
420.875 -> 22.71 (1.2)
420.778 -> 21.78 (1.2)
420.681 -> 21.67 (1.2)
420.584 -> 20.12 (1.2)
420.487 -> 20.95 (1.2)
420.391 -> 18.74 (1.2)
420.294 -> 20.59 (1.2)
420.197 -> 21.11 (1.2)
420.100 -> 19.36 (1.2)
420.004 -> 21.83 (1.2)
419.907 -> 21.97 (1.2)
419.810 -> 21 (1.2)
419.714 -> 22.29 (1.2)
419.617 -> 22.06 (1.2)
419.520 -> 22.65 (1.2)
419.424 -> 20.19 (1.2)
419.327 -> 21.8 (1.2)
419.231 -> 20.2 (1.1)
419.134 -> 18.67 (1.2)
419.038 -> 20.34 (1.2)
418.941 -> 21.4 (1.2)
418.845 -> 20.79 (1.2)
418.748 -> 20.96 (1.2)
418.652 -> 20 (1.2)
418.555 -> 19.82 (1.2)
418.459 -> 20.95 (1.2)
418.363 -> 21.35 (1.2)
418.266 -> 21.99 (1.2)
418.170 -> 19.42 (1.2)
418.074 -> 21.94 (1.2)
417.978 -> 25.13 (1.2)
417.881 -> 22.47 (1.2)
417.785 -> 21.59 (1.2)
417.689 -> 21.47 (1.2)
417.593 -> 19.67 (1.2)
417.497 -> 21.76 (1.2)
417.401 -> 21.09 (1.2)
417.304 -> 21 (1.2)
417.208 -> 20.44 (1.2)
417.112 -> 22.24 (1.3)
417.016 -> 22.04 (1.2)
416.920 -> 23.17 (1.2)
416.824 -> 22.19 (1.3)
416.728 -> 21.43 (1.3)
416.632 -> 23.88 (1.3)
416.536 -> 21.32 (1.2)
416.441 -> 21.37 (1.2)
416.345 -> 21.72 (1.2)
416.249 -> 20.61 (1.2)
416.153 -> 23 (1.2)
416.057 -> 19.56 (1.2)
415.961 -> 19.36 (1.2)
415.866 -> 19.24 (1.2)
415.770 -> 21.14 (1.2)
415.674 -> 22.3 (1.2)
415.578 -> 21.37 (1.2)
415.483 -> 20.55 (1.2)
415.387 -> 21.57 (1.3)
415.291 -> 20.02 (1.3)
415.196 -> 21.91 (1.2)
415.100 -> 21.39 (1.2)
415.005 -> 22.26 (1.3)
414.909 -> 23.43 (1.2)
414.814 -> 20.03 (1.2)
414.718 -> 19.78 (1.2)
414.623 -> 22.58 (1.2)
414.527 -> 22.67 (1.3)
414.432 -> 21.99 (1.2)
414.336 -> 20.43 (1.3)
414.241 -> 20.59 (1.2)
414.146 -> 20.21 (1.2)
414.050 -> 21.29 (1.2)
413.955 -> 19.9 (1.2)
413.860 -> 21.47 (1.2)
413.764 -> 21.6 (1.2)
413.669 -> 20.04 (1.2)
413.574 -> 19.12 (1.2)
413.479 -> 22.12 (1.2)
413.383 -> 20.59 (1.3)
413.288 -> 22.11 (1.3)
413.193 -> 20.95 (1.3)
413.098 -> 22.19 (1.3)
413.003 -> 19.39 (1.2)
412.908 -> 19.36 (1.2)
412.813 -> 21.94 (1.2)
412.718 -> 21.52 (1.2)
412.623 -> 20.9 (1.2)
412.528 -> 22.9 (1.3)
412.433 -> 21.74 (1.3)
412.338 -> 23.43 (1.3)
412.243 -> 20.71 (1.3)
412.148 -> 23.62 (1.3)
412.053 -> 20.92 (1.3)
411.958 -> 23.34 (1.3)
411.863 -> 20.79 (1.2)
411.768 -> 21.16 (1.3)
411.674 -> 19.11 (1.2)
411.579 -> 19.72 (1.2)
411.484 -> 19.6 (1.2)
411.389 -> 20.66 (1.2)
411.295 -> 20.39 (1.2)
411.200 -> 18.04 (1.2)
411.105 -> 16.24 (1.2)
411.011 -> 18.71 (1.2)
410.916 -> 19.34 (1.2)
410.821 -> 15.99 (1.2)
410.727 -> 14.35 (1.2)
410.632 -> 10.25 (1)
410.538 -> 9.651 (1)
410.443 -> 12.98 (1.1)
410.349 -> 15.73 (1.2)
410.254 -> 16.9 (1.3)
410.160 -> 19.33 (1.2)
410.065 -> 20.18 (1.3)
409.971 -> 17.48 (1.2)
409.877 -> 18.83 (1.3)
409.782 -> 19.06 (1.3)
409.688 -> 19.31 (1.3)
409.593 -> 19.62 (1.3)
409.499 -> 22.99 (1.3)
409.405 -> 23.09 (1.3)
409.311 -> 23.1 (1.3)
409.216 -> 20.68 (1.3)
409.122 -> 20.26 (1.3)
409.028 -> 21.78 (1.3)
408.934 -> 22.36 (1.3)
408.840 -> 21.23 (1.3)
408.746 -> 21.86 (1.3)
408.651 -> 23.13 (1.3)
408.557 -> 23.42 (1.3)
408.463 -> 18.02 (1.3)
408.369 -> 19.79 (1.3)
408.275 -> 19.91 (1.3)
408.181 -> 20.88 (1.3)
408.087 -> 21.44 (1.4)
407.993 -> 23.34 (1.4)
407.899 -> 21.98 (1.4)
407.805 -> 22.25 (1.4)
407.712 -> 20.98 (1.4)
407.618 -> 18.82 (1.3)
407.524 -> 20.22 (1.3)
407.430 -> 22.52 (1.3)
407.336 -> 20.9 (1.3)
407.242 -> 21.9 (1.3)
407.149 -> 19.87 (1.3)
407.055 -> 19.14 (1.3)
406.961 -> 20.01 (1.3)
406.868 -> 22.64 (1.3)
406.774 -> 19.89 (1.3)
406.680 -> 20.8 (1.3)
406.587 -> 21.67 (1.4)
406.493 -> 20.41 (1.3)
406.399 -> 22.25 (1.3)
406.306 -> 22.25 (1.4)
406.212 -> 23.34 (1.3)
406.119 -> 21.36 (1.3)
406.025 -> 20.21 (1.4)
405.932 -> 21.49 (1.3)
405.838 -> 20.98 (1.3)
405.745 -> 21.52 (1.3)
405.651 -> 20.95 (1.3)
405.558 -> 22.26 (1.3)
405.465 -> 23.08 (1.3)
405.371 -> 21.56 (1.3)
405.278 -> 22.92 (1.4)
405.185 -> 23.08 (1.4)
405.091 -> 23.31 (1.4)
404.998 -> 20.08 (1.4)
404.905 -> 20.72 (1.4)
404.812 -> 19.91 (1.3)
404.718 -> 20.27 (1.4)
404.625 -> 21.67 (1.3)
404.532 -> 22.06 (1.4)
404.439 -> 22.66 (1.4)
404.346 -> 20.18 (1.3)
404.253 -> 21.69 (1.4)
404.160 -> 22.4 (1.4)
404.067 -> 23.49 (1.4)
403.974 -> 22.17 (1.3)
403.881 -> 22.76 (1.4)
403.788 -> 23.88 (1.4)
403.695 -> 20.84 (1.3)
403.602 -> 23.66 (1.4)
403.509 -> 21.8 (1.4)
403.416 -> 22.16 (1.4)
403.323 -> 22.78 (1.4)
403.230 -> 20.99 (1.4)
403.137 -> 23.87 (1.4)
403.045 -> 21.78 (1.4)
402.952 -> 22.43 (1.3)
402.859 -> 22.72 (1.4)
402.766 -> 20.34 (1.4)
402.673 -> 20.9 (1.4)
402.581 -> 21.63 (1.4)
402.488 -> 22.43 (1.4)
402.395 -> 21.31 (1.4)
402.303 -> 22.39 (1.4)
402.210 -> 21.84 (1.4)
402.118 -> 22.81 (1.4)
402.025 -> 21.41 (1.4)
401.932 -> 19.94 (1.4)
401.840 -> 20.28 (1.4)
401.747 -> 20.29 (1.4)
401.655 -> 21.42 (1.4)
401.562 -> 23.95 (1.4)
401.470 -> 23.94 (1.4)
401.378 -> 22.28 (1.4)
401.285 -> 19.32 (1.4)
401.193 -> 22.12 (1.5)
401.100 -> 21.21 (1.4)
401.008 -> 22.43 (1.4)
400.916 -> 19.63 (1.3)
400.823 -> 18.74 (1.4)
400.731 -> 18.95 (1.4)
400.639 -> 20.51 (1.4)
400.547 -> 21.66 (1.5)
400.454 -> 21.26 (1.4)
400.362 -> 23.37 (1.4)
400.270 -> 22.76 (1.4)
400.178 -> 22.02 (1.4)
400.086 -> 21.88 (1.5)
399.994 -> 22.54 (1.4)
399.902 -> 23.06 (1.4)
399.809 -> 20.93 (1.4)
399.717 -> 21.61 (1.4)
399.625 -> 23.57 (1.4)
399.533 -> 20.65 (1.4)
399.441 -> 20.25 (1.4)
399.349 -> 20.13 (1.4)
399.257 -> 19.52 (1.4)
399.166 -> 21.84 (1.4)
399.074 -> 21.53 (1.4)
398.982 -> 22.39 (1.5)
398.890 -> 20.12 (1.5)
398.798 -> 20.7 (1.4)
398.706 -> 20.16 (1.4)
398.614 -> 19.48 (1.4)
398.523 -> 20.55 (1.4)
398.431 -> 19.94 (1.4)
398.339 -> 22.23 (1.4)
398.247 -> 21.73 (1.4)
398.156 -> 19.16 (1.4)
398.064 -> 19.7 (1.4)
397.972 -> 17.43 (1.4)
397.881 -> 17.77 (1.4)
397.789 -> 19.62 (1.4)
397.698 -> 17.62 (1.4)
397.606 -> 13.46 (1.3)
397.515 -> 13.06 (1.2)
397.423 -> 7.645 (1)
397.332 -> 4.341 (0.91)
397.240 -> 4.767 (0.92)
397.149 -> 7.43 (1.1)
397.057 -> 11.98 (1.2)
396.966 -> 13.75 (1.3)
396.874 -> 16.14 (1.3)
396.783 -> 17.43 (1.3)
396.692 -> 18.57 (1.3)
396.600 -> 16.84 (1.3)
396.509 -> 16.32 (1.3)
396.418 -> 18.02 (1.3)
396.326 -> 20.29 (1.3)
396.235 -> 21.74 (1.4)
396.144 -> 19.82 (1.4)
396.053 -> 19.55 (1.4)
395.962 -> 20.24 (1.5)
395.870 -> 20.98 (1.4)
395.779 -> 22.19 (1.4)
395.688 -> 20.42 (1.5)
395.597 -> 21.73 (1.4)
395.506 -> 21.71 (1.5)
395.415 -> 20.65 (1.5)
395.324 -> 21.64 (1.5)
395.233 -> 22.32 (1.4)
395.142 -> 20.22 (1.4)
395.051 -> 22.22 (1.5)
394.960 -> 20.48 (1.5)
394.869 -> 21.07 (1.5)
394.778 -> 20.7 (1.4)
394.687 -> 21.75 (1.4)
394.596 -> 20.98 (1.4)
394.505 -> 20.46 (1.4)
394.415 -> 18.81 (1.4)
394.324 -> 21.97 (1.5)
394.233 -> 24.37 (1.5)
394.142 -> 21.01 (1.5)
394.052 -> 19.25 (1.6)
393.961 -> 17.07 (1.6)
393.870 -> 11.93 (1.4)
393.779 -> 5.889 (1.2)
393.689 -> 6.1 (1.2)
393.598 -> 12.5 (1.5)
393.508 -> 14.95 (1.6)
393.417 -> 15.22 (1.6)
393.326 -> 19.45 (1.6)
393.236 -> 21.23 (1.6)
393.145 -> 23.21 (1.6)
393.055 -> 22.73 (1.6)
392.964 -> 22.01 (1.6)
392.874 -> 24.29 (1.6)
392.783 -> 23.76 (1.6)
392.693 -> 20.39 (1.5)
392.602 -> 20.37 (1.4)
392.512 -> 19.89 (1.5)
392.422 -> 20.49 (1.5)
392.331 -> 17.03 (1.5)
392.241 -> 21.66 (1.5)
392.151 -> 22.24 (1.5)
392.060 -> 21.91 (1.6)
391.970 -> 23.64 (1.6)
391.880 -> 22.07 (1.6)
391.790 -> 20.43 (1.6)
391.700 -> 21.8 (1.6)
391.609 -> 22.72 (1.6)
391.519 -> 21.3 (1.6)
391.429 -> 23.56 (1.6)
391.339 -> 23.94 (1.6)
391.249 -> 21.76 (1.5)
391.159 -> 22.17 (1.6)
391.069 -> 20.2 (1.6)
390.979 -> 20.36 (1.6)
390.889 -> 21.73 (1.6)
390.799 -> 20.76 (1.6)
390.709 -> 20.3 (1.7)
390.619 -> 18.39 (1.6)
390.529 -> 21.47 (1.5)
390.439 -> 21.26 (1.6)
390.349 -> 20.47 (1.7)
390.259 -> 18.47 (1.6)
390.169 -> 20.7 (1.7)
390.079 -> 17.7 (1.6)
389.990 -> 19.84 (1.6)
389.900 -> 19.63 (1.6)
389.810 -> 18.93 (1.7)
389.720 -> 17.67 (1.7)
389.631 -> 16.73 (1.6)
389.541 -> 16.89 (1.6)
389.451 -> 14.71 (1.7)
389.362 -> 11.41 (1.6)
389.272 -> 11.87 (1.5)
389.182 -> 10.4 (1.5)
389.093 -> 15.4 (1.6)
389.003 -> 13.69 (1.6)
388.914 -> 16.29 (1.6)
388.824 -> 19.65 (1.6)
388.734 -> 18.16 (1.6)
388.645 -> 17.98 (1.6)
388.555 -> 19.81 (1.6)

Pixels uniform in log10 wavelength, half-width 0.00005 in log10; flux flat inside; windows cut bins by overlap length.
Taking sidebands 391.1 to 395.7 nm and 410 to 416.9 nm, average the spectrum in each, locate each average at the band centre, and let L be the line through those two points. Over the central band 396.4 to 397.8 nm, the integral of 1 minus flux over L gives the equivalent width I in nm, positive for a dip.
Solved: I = 0.48 nm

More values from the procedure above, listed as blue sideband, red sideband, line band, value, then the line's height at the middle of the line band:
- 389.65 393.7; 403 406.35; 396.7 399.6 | 0.536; 21.1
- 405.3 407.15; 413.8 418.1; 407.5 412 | 0.386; 21.4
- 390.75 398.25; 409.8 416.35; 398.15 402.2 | -0.423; 19.2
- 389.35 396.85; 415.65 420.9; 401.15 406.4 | -0.379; 20.4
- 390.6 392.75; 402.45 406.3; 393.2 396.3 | 0.331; 21.4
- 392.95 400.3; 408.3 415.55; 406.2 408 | -0.130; 19.7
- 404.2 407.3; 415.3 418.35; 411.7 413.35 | -0.008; 21.4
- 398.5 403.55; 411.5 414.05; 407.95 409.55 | -0.025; 21.3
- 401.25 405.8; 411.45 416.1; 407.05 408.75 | 0.036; 21.6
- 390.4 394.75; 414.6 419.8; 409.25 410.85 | 0.253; 20.9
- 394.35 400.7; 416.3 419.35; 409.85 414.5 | 0.263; 20.8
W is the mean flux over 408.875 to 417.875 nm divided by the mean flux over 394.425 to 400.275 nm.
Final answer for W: 1.07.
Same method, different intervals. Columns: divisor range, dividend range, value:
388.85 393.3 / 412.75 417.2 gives 1.07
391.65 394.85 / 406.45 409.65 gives 1.09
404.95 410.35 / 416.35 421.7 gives 1.01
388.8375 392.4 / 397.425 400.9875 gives 1.05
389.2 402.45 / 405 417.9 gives 1.06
